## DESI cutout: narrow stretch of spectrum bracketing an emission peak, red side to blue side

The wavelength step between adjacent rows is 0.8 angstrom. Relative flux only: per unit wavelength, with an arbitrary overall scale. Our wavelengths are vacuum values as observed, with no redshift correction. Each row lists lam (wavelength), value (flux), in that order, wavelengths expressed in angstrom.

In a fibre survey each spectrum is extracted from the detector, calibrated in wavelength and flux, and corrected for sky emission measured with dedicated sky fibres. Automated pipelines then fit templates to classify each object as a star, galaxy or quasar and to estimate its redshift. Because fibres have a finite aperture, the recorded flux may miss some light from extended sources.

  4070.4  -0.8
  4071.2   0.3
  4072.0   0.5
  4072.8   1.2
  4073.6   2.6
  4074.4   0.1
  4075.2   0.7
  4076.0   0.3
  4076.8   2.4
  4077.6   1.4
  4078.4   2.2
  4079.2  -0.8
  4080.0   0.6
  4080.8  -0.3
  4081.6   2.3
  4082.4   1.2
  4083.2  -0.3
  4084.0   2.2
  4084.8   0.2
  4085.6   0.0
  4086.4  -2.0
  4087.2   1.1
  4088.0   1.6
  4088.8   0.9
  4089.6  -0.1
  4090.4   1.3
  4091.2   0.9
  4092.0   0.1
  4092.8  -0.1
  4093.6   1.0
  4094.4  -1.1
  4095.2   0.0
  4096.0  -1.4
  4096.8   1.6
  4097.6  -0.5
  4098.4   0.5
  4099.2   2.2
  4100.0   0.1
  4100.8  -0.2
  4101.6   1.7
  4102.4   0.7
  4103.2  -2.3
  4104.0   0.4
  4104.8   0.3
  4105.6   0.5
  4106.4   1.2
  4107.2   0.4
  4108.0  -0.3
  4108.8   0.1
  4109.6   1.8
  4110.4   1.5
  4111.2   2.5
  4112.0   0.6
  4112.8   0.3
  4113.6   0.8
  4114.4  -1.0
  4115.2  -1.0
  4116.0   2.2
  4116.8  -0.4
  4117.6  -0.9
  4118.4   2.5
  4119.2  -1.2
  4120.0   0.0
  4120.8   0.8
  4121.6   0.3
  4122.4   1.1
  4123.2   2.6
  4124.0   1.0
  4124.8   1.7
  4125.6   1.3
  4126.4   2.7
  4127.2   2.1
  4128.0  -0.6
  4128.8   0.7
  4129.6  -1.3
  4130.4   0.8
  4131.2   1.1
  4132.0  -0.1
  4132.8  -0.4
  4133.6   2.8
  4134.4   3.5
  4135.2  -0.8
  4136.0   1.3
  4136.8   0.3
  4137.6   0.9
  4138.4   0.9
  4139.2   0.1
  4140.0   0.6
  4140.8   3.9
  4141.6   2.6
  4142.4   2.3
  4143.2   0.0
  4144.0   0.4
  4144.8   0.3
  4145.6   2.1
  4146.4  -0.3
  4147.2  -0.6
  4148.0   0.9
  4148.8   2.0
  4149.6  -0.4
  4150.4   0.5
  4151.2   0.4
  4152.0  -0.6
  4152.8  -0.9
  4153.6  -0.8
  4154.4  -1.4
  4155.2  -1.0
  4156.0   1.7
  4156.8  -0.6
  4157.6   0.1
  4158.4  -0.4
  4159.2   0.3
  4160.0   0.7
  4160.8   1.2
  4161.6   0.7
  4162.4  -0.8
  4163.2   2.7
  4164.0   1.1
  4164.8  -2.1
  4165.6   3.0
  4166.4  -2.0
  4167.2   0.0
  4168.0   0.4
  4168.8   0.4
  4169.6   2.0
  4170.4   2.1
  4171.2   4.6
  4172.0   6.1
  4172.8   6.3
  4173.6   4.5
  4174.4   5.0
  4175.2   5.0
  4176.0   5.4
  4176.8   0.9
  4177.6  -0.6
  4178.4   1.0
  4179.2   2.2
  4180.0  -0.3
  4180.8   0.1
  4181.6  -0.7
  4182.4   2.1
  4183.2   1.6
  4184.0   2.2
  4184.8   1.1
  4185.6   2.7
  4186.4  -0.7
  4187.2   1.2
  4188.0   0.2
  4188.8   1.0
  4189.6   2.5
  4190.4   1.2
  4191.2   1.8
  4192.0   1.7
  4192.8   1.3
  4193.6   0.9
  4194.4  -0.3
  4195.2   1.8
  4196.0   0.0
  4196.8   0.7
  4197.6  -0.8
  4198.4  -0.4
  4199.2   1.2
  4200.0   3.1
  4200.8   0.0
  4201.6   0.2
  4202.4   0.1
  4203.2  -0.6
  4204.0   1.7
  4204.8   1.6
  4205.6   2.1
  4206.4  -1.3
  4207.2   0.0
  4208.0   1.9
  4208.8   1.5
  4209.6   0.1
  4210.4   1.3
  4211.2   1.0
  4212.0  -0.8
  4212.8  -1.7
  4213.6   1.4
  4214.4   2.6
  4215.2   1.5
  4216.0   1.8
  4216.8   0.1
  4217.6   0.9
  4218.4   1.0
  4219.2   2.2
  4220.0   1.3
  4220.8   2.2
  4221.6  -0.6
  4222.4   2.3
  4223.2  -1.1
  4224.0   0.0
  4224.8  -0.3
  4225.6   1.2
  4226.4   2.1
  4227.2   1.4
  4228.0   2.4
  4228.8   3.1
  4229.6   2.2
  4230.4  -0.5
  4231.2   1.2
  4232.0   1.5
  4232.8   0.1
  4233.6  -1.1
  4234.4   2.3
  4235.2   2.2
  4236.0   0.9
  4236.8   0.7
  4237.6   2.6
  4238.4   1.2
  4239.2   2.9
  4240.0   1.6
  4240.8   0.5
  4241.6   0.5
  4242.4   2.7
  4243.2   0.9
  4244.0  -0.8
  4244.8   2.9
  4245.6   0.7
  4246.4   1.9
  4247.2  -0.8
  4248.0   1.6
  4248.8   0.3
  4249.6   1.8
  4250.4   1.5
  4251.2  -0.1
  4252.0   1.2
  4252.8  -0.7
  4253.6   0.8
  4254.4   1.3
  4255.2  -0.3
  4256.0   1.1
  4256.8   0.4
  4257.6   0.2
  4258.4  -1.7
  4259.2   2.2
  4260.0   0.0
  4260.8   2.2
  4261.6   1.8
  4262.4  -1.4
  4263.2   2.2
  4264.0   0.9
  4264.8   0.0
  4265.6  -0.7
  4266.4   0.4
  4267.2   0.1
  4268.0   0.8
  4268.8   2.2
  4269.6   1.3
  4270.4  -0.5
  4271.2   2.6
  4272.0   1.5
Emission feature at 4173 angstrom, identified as [O II] 3727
